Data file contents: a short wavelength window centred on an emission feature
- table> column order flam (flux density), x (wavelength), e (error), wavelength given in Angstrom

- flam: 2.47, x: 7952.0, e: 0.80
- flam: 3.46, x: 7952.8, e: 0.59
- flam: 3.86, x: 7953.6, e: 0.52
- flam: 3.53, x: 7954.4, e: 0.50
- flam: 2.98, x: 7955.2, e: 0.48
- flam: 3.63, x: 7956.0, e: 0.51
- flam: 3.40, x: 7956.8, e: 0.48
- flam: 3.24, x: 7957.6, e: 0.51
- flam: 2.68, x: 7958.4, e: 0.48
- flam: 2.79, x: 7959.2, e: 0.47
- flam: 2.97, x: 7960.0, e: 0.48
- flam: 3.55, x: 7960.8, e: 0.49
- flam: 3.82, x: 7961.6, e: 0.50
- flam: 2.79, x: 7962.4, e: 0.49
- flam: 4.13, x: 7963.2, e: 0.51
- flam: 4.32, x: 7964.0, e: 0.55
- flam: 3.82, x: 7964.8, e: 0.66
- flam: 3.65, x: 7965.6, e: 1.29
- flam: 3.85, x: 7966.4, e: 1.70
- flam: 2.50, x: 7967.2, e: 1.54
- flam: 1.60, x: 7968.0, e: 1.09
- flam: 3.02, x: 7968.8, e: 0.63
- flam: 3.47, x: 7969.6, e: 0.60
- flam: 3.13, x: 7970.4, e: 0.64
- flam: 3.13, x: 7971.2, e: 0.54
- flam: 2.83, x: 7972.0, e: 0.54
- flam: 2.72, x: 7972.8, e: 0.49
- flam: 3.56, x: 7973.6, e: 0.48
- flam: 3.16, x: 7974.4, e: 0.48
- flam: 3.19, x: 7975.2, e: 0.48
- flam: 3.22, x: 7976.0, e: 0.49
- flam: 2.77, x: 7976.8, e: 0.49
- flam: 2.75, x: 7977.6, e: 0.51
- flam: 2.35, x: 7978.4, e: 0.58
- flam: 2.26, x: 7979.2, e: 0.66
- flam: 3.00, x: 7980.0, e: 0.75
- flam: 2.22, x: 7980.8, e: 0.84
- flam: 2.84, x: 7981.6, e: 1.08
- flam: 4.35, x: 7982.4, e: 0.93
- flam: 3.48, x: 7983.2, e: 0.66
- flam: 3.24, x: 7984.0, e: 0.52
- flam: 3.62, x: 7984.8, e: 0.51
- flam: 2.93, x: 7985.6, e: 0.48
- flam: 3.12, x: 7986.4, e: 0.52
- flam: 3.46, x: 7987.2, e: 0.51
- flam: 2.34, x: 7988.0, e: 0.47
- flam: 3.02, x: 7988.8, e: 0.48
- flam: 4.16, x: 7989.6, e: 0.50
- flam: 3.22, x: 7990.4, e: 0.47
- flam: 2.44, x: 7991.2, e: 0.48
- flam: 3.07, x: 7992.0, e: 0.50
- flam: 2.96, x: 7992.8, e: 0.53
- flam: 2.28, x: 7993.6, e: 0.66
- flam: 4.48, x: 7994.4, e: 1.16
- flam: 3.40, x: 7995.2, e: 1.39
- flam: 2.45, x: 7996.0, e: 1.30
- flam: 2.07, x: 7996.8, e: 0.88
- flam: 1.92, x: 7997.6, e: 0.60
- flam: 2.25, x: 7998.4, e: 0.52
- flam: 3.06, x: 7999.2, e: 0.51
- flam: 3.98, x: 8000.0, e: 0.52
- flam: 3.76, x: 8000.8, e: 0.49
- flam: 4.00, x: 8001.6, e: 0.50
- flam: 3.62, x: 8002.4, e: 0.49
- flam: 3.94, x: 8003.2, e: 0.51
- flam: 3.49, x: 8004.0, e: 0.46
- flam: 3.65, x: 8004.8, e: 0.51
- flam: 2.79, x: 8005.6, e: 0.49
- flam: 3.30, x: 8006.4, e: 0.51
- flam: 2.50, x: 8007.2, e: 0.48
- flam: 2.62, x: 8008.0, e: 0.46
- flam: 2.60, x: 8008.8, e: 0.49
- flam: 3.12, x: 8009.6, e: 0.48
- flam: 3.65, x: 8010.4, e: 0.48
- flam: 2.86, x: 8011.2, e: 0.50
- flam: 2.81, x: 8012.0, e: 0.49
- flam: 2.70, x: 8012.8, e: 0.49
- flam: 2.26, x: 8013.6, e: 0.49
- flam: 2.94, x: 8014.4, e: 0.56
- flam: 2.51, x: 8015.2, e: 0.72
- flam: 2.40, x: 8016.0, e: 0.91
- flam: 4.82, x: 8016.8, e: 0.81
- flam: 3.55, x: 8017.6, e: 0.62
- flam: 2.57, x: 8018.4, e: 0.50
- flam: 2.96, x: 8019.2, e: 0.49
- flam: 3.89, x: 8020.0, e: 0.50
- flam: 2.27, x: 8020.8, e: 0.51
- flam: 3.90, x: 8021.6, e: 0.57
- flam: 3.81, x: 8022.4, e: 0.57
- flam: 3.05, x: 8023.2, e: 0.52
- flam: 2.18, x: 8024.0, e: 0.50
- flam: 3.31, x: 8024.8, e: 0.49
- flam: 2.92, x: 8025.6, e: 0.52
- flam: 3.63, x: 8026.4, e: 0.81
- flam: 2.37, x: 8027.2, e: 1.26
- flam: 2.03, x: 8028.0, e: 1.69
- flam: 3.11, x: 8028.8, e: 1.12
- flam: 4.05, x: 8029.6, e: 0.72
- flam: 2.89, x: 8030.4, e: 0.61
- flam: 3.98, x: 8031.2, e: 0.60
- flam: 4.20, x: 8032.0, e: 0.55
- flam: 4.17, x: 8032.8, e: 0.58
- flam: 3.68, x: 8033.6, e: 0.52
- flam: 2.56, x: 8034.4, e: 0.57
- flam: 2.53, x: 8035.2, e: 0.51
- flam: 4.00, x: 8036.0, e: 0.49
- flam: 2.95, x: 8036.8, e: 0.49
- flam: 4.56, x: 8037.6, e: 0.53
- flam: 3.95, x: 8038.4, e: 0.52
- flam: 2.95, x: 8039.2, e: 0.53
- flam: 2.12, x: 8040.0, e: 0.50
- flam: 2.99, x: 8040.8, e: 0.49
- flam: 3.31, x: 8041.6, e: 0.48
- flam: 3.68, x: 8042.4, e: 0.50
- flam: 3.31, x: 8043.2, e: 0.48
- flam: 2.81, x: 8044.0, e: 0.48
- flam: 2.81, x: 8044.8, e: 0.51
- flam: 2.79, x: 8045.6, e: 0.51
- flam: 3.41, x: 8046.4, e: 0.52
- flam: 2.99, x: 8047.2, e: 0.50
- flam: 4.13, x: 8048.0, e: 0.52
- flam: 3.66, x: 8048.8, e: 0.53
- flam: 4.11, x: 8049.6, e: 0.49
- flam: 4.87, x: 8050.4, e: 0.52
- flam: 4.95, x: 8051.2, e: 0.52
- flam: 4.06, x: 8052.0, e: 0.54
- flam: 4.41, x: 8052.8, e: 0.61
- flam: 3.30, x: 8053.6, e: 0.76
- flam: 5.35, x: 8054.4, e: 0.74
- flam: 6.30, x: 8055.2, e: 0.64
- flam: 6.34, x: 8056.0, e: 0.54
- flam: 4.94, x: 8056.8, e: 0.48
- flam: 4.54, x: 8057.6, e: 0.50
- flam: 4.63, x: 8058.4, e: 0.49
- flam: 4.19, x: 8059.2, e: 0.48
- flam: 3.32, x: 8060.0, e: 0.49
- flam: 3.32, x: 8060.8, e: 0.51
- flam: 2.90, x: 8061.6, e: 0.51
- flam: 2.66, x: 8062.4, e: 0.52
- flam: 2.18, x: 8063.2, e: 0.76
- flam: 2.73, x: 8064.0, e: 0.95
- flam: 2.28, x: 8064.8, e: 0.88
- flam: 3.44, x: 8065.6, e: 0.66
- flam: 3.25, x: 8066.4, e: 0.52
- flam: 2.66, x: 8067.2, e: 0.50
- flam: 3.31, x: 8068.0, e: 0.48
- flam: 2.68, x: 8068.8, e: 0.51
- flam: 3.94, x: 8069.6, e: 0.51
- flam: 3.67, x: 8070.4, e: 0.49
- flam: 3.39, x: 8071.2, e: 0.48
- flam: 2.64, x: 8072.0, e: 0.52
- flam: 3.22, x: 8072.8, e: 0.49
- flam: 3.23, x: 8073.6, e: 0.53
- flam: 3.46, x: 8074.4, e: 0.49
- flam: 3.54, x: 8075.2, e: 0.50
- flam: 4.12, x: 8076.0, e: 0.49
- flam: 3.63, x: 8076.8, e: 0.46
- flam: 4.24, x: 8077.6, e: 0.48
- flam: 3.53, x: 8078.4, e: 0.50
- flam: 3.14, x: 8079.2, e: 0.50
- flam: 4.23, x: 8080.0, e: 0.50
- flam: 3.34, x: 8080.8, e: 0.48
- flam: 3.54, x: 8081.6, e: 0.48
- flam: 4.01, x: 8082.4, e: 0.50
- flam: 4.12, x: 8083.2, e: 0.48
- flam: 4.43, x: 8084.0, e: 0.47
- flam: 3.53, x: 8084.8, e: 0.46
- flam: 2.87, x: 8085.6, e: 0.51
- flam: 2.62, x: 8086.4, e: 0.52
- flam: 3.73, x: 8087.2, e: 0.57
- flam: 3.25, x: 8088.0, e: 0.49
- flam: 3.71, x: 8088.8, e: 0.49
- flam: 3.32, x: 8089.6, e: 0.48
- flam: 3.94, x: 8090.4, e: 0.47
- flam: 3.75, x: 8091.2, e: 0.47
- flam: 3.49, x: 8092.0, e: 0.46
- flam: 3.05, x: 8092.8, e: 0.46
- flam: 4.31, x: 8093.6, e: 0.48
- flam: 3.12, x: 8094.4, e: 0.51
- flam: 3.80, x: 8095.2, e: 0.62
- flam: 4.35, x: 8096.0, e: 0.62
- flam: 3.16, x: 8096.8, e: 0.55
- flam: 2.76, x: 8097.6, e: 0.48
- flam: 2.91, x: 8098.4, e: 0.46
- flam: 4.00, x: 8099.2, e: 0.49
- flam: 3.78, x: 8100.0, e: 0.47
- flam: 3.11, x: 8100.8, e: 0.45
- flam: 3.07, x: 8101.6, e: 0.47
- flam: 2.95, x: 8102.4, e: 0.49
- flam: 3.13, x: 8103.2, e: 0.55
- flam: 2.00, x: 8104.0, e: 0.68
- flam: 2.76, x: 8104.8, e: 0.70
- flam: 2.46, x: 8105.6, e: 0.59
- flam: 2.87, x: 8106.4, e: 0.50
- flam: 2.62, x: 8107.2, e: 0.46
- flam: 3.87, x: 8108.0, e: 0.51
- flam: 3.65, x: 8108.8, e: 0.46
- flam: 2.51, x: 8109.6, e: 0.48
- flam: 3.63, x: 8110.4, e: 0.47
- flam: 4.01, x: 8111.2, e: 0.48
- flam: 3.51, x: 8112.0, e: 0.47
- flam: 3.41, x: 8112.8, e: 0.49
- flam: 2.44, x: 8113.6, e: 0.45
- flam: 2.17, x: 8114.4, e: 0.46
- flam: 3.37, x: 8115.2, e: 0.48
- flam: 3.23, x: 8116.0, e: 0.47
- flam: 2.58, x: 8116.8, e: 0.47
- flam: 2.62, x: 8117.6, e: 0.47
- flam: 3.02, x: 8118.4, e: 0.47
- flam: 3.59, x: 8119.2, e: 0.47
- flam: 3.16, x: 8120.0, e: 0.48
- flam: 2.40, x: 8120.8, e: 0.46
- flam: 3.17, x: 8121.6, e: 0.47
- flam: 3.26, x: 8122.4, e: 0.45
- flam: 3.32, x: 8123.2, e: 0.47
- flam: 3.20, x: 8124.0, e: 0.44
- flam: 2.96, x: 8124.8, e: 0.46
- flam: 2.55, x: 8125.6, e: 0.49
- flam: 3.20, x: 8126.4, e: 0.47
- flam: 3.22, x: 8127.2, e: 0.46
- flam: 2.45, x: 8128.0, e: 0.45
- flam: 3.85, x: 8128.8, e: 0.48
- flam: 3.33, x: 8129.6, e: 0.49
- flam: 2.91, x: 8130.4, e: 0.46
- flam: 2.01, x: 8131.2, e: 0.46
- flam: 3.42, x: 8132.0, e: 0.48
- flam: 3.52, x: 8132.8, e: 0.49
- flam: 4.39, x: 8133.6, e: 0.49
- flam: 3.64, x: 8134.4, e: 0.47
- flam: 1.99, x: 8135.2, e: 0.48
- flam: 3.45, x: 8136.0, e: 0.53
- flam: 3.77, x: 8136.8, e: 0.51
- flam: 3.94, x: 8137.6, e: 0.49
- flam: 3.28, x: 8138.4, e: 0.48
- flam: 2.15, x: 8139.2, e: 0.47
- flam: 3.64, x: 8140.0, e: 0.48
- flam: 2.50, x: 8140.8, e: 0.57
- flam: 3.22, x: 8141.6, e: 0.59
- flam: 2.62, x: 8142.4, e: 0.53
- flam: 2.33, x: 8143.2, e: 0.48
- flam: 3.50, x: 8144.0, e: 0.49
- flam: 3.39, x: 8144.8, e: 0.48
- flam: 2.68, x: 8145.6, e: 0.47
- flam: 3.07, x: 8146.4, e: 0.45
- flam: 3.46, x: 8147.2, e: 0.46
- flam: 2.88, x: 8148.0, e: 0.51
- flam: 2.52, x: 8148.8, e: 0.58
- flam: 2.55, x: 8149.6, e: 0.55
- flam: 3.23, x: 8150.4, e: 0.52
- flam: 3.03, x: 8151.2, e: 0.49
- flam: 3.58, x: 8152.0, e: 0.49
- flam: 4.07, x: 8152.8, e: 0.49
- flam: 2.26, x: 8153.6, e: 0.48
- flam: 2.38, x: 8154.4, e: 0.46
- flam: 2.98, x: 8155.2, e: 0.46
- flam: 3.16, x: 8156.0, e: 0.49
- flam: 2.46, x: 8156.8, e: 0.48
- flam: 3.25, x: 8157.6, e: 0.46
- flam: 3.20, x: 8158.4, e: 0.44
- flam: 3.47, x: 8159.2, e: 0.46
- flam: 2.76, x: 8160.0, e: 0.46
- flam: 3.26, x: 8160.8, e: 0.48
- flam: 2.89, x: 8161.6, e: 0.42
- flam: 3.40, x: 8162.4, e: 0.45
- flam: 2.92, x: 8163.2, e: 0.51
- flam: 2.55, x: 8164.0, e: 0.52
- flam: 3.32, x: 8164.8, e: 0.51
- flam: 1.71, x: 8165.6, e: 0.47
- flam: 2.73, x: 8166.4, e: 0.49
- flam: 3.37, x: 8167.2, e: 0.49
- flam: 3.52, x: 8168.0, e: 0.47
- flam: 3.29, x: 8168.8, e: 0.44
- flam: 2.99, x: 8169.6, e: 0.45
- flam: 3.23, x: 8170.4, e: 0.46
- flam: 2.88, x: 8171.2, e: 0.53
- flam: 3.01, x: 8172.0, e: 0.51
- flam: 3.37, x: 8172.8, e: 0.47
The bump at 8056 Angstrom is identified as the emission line H-alpha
